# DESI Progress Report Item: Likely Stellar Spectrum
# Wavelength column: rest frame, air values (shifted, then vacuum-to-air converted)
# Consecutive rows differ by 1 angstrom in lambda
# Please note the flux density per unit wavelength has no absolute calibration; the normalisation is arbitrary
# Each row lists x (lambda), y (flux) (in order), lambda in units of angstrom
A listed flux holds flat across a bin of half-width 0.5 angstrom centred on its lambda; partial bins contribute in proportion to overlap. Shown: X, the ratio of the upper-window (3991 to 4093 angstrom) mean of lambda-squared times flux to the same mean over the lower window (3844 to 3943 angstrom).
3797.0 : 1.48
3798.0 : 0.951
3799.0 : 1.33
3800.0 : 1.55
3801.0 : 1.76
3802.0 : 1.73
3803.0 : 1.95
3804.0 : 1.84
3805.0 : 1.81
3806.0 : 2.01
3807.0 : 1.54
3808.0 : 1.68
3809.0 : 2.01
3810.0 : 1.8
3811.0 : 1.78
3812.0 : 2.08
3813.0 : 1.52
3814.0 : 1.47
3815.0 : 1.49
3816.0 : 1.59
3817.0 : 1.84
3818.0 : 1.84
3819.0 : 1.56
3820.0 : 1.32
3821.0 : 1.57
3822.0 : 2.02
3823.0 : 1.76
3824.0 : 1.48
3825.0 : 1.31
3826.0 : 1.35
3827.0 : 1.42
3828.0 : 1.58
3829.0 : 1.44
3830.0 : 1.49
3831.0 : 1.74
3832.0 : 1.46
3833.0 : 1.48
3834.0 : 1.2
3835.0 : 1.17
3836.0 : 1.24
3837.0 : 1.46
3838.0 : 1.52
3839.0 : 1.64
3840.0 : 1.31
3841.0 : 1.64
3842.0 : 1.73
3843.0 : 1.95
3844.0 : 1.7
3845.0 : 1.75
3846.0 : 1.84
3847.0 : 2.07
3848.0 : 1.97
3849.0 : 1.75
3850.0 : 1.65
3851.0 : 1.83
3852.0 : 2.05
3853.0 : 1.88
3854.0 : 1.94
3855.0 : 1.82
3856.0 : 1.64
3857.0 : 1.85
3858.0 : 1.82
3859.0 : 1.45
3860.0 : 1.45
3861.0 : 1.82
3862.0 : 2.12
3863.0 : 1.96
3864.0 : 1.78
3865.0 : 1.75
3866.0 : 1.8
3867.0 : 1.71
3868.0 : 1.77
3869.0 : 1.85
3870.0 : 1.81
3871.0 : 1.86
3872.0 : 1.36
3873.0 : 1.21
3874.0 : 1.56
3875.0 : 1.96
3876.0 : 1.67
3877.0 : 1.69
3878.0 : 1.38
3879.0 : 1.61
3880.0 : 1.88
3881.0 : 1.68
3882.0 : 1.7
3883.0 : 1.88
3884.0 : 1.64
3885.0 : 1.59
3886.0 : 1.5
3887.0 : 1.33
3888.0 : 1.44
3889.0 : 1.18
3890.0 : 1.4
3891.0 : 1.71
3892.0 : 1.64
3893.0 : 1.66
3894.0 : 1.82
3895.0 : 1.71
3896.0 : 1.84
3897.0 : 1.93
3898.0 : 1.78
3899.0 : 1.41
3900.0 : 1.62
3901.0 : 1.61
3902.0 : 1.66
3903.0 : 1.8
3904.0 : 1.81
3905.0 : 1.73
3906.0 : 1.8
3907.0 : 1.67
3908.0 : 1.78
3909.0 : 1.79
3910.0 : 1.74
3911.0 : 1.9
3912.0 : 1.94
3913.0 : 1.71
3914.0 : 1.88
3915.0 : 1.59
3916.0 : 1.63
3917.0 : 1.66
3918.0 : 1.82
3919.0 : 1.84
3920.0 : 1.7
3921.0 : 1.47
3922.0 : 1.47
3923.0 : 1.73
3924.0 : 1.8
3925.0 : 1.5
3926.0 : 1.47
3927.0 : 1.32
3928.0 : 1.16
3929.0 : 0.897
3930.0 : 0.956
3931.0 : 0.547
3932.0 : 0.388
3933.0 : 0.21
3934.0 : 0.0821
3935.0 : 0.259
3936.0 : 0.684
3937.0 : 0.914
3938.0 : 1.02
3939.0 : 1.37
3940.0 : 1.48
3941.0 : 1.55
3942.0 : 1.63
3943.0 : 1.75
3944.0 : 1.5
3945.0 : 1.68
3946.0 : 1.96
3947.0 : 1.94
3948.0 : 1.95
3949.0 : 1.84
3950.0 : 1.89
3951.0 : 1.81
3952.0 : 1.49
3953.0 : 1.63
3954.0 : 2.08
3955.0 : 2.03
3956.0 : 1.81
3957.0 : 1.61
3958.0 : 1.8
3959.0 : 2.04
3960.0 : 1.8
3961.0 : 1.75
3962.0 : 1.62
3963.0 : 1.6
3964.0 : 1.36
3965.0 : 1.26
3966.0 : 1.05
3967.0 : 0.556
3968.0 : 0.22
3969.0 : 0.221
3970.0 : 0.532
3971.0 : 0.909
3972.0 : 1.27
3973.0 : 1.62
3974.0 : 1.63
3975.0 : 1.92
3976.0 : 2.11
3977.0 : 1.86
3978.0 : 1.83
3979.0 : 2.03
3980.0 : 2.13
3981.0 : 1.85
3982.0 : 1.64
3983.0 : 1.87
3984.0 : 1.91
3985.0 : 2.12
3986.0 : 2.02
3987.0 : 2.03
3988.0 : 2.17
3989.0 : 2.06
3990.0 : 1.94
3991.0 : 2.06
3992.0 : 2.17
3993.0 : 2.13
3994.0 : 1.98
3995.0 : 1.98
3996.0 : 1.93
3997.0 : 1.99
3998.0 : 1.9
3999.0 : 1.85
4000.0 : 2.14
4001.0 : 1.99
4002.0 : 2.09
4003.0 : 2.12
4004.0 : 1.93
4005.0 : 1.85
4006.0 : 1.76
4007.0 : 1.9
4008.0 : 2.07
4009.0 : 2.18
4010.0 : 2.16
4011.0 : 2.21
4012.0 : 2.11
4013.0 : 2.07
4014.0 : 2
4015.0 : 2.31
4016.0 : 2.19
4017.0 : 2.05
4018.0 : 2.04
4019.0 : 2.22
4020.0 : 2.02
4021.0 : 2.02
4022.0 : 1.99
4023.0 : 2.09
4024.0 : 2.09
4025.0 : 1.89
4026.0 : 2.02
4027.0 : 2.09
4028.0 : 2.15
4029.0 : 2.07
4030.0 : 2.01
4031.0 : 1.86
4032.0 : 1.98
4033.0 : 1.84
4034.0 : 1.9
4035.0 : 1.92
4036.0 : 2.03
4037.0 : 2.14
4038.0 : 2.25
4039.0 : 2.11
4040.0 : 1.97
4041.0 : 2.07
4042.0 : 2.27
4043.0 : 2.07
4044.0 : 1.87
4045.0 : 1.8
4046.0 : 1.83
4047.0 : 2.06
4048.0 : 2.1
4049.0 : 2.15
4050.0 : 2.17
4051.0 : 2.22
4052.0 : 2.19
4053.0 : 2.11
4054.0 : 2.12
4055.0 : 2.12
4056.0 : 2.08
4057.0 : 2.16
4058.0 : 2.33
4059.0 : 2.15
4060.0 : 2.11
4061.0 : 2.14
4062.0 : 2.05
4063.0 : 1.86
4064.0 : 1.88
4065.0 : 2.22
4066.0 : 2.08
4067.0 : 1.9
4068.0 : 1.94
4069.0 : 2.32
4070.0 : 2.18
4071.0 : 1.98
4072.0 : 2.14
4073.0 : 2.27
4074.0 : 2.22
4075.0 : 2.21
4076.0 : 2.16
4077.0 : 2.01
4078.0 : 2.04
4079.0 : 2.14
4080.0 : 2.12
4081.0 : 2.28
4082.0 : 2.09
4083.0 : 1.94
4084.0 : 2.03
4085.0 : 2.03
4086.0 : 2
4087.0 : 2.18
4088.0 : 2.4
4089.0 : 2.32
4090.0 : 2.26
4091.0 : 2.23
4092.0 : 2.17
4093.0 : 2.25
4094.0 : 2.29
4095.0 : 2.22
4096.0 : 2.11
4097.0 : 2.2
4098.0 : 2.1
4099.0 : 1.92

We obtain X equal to 1.42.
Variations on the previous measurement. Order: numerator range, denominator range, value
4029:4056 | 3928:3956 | 1.62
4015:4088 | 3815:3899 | 1.39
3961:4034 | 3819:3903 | 1.20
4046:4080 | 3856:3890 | 1.40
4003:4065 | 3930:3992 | 1.41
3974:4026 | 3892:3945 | 1.44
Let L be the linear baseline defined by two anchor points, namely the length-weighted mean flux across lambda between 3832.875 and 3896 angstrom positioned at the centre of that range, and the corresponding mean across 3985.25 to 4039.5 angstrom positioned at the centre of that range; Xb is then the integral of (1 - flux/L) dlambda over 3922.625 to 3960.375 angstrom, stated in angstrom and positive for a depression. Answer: 9.3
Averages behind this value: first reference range 1.67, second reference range 2.04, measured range 1.41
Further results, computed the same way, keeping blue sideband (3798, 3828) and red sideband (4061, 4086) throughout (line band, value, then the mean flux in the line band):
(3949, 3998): 5.7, 1.7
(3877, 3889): 1.2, 1.59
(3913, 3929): 2.2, 1.58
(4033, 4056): -0.3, 2.06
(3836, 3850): 0.1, 1.7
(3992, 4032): -1.1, 2.04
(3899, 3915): 0.6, 1.75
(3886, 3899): 1.3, 1.61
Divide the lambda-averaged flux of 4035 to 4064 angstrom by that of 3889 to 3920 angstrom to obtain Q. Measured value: 1.21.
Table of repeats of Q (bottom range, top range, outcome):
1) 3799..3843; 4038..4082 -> 1.30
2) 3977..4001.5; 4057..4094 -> 1.07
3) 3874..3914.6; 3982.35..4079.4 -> 1.22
